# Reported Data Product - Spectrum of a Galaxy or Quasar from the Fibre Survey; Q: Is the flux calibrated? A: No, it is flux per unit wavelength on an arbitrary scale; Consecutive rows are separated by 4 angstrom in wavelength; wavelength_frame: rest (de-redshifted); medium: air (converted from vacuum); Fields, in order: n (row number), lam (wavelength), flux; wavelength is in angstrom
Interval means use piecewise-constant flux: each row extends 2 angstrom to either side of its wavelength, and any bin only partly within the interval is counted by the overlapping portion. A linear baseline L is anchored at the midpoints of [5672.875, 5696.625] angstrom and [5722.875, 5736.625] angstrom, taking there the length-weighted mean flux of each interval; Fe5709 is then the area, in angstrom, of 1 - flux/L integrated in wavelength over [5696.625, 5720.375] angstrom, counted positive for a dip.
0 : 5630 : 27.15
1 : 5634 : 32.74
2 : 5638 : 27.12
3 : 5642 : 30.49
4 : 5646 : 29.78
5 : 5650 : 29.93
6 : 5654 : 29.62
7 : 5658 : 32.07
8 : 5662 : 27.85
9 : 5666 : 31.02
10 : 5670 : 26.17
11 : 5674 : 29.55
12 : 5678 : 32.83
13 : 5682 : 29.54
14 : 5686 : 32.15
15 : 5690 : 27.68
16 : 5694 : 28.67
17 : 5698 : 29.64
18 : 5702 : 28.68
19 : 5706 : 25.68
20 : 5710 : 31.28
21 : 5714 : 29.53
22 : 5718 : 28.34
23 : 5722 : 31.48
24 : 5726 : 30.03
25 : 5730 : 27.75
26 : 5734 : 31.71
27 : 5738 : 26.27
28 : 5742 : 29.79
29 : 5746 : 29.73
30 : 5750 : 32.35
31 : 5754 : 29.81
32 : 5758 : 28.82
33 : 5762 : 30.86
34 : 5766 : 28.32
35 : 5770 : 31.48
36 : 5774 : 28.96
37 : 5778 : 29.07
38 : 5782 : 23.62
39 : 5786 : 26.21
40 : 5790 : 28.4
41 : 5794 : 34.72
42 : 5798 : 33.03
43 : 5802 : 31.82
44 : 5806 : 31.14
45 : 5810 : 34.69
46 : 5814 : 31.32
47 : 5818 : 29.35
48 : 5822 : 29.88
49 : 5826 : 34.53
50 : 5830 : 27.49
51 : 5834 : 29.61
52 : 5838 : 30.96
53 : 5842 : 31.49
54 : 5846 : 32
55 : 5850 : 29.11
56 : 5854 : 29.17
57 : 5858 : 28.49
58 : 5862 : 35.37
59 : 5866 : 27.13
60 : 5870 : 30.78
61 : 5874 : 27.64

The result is 0.8 angstrom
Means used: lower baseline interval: 30.1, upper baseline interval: 29.8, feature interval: 28.9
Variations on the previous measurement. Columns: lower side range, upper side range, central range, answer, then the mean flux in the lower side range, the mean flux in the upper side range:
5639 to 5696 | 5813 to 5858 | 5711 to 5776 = 0.6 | 29.8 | 30.3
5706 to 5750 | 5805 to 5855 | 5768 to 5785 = 1.1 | 29.5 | 30.9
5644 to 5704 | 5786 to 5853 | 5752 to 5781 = 1.1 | 29.7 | 31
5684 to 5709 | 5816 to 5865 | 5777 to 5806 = 0.3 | 28.9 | 30.5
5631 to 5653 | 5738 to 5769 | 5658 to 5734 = 0.9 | 29.9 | 29.8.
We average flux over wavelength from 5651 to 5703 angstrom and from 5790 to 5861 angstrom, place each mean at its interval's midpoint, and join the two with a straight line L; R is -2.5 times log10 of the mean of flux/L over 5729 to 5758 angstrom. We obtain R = 0.02 mag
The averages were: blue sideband 29.7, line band 29.6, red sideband 31.1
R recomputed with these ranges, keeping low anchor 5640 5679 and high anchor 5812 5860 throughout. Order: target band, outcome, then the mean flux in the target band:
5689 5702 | 0.044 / 28.7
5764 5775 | 0.017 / 29.6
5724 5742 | 0.037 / 29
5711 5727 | 0.003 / 29.9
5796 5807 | -0.065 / 32.1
